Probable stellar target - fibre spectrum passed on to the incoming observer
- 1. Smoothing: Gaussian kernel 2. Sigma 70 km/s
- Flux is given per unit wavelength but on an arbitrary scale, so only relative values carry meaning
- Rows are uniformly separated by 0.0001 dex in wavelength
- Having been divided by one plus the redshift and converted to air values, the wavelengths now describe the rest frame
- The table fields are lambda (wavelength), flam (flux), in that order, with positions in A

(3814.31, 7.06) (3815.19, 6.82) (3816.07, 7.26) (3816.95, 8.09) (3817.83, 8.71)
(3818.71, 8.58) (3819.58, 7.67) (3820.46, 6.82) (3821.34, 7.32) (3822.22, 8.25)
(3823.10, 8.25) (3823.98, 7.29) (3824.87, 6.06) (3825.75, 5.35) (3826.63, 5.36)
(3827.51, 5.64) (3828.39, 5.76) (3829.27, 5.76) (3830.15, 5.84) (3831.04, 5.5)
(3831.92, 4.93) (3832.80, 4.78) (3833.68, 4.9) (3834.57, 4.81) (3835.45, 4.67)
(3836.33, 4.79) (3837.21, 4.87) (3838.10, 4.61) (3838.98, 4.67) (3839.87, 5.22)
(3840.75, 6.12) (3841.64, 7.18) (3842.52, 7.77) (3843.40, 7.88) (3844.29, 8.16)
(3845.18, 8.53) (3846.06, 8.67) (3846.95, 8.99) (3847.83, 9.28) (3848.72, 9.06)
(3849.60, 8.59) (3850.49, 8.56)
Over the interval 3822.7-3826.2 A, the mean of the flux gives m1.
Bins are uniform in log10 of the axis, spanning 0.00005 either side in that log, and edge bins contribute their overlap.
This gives 6.7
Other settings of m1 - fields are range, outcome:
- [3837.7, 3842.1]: 5.58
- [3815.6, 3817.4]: 7.65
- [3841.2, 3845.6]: 7.9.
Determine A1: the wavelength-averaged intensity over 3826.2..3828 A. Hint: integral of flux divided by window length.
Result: 5.52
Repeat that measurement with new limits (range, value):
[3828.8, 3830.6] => 5.78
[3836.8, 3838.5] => 4.72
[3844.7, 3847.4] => 8.73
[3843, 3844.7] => 8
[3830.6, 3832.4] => 5.22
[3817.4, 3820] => 8.35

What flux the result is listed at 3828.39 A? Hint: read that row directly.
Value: 5.76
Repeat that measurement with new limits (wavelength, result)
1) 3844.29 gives 8.16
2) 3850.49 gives 8.56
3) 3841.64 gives 7.18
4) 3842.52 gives 7.77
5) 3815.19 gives 6.82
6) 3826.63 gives 5.36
